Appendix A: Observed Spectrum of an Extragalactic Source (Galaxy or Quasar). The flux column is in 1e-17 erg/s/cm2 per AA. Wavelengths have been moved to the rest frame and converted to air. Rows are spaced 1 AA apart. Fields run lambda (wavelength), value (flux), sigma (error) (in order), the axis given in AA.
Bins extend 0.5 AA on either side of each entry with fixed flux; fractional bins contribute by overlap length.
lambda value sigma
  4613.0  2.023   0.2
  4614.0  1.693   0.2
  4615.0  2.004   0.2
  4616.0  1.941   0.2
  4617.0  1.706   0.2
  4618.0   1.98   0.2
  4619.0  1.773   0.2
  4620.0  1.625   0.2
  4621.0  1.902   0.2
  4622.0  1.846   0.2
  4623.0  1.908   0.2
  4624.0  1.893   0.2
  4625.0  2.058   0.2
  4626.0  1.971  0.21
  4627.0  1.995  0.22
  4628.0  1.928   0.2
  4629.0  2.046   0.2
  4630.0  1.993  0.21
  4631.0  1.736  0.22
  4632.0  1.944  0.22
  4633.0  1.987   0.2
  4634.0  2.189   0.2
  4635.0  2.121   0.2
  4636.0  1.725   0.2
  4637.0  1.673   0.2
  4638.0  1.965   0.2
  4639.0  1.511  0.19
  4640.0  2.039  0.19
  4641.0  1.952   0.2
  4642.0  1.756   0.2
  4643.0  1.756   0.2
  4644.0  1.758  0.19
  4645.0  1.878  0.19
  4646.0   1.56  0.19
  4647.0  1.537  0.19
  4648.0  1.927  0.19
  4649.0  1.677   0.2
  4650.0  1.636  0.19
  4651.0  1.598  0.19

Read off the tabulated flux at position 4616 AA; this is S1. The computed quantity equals 1.941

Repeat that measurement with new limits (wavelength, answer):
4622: 1.846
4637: 1.673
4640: 2.039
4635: 2.121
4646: 1.56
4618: 1.98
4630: 1.993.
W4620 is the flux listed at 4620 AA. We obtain 1.625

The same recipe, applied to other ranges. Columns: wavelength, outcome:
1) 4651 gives 1.598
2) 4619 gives 1.773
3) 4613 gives 2.023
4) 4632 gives 1.944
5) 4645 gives 1.878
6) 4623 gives 1.908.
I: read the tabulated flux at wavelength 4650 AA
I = 1.636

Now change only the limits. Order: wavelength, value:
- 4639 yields 1.511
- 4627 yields 1.995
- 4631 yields 1.736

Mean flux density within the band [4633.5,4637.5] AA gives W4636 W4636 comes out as 1.93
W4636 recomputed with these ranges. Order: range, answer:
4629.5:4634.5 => 1.97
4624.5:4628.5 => 1.99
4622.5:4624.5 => 1.9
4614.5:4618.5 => 1.91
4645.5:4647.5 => 1.55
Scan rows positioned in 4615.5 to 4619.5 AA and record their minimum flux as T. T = 1.706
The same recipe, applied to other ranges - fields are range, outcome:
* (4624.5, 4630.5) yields 1.928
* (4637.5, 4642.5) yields 1.511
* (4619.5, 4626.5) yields 1.625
